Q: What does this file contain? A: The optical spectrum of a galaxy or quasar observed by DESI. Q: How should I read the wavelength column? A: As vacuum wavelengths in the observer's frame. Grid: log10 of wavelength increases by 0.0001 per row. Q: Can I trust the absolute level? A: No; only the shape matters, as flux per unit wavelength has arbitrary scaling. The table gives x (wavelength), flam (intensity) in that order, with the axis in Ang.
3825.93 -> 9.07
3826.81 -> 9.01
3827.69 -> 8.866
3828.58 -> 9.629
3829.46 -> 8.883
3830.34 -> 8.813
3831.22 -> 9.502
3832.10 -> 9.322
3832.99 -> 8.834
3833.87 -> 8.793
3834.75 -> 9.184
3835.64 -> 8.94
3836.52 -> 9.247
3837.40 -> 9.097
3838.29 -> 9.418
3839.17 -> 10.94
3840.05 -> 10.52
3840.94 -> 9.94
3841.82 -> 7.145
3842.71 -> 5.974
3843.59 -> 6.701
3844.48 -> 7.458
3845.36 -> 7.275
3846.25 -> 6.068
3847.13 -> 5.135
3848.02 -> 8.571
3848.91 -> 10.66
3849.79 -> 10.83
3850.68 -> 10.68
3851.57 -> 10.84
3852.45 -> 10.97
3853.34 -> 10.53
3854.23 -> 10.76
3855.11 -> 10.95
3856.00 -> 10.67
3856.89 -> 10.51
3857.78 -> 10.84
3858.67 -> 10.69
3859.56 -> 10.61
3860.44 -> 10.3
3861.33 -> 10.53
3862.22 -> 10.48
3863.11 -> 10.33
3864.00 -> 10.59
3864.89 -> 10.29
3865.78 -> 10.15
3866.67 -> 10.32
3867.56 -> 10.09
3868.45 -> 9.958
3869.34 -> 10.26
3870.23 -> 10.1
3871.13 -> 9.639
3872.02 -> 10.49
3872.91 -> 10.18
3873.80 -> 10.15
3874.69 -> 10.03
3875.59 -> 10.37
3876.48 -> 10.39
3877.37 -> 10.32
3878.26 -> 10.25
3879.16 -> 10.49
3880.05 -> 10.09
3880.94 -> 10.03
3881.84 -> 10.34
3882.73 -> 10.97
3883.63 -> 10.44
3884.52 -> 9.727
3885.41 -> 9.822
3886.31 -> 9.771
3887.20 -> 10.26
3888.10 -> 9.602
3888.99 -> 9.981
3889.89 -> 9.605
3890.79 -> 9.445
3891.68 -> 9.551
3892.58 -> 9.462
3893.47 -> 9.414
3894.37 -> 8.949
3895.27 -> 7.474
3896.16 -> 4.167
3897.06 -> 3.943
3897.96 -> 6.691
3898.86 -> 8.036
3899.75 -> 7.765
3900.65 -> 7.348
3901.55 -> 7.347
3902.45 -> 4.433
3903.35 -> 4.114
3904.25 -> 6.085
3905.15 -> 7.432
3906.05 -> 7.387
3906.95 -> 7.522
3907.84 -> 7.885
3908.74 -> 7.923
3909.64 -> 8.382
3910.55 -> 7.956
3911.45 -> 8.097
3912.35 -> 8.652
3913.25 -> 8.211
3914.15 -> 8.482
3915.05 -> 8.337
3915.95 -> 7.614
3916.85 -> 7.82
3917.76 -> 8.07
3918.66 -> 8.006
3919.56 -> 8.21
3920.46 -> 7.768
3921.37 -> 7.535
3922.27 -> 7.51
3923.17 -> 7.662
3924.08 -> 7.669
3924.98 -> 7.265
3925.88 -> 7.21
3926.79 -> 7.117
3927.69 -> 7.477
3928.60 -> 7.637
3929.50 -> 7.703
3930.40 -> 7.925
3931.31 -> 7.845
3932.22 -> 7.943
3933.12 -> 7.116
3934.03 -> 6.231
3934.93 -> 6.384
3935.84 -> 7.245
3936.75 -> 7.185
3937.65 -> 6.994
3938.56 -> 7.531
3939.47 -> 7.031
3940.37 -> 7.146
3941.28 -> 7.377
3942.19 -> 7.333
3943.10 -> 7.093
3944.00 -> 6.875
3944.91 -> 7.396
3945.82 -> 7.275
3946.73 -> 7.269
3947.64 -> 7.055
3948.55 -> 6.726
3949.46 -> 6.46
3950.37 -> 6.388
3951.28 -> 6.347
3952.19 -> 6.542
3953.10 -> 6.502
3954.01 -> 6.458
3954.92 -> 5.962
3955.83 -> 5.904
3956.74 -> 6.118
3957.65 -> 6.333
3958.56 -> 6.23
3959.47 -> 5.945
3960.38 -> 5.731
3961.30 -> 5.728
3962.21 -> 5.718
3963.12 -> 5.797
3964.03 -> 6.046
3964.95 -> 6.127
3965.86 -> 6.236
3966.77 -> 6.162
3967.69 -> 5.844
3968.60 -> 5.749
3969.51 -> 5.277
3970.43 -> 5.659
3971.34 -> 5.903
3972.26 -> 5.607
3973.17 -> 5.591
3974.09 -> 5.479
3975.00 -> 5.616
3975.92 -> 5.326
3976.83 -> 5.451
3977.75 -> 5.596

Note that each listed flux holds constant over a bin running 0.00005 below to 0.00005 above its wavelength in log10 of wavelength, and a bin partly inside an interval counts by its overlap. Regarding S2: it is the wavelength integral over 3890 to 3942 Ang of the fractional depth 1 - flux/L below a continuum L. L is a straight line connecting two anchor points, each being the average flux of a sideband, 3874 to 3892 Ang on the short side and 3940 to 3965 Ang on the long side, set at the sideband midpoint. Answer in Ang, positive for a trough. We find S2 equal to 5.1 Ang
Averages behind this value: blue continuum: 10.1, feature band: 7.5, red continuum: 6.5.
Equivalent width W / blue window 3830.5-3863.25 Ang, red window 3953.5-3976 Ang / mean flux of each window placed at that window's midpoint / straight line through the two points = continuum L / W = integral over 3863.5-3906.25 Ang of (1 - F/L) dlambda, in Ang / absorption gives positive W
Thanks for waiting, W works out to -3.7 Ang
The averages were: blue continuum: 9.43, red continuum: 5.87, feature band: 9.04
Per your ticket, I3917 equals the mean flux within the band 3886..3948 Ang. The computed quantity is 7.62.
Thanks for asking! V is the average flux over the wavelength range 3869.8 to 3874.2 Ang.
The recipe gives 10.1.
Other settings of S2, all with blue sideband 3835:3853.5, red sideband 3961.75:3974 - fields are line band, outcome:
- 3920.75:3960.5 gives -3.0 Ang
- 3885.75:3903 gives -0.9 Ang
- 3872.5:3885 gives -3.5 Ang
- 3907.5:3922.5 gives -1.9 Ang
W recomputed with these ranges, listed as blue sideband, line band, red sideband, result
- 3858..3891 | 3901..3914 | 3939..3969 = 2.0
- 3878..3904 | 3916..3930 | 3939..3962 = -0.3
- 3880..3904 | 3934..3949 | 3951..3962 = -1.0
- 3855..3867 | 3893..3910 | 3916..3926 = 3.3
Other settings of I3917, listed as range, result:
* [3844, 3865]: 9.85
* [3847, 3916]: 9.22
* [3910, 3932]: 7.82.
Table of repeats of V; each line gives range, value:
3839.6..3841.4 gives 10.2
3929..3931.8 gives 7.82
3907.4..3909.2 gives 7.91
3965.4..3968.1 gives 6.08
